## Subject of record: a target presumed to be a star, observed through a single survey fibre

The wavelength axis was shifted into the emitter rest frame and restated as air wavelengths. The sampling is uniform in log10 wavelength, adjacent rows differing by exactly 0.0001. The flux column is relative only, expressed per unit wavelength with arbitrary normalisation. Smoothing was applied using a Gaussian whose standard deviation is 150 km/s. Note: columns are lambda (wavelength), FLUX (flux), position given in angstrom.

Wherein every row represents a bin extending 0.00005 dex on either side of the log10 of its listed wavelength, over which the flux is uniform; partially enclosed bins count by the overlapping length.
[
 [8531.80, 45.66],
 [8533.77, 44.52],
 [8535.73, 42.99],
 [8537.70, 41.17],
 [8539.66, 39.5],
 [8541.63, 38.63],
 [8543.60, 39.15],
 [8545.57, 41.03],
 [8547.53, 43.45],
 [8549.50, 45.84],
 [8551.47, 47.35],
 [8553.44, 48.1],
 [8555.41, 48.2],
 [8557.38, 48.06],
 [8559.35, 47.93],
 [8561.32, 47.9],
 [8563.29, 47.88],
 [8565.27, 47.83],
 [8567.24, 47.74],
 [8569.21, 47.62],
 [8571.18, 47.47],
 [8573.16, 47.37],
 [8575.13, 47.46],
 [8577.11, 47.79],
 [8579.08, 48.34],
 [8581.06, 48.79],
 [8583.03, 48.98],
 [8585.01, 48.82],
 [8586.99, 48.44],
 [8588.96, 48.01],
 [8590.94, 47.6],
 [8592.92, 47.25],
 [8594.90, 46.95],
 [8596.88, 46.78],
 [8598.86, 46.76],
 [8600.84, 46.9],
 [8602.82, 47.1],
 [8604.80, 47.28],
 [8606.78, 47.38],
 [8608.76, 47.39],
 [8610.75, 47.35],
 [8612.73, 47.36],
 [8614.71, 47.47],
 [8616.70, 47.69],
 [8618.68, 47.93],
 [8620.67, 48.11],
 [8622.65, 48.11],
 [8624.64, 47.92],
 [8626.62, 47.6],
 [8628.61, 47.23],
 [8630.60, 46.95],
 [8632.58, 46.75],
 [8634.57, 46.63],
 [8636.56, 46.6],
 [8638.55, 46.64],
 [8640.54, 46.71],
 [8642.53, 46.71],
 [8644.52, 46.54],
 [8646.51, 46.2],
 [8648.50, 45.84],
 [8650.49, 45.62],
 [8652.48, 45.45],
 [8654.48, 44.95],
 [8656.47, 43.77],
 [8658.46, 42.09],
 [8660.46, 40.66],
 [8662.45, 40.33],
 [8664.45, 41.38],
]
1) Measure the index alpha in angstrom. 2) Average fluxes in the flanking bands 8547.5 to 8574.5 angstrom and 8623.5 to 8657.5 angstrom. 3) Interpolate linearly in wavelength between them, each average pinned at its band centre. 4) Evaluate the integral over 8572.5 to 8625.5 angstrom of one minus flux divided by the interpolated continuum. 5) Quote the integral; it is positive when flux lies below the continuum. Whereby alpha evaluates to -0.8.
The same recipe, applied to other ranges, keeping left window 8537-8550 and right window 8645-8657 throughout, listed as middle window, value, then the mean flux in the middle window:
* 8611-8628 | -1.4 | 47.8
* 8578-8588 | -1.4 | 48.7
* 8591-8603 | -1.0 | 47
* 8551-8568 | -2.5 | 47.9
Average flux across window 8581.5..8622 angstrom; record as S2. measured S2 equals 47.6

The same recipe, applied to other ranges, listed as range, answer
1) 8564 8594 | 48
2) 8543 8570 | 46.4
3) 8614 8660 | 46.4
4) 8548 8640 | 47.5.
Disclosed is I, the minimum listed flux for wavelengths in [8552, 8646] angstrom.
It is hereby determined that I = 46.54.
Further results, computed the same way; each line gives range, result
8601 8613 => 47.1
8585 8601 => 46.76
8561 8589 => 47.37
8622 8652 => 45.62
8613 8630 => 47.23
